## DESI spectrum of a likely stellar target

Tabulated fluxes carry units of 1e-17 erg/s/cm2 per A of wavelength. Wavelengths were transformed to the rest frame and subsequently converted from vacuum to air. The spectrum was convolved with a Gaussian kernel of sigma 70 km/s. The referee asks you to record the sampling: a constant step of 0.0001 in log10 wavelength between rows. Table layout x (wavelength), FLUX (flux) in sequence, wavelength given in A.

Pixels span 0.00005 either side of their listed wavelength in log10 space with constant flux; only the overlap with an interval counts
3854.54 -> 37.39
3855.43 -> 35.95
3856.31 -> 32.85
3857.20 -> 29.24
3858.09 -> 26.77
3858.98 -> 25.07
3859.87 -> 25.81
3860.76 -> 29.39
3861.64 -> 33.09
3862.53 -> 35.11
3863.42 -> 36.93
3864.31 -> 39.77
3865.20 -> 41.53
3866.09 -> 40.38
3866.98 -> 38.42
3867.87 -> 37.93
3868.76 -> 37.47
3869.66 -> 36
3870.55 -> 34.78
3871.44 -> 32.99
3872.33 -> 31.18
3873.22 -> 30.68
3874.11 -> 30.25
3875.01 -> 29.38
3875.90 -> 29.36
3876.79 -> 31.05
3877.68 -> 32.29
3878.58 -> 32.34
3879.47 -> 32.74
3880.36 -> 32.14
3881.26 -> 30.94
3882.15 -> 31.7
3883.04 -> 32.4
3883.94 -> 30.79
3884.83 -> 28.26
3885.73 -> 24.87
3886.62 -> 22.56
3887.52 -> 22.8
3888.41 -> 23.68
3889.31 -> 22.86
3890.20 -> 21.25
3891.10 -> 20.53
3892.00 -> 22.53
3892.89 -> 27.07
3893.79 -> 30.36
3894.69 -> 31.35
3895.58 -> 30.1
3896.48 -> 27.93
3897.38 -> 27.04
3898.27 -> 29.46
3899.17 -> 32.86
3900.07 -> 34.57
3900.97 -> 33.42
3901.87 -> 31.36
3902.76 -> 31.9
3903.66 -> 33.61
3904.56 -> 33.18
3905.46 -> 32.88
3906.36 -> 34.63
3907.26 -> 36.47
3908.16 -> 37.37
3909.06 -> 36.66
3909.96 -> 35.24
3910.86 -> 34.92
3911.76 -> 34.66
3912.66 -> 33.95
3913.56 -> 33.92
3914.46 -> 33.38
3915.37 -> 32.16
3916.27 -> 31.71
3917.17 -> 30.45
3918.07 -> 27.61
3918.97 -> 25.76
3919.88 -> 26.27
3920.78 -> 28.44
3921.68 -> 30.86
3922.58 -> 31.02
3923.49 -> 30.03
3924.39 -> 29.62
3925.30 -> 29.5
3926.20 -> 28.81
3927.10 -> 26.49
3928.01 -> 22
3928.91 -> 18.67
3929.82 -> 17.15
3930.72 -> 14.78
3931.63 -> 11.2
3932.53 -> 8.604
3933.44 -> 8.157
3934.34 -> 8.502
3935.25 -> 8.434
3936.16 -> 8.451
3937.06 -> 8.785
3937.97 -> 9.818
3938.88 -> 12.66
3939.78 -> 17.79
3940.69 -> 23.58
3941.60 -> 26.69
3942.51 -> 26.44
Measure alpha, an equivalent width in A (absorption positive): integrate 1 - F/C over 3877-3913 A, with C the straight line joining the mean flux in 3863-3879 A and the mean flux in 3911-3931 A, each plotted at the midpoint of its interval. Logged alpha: 1.2 A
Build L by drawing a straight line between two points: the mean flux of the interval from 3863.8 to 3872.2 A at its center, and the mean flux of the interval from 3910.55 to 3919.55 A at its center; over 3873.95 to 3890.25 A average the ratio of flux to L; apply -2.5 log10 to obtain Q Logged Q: 0.24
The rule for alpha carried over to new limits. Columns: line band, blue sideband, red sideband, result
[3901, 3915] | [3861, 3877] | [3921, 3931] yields -2.8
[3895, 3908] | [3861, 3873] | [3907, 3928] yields 0.3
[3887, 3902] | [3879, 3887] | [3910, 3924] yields 1.3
